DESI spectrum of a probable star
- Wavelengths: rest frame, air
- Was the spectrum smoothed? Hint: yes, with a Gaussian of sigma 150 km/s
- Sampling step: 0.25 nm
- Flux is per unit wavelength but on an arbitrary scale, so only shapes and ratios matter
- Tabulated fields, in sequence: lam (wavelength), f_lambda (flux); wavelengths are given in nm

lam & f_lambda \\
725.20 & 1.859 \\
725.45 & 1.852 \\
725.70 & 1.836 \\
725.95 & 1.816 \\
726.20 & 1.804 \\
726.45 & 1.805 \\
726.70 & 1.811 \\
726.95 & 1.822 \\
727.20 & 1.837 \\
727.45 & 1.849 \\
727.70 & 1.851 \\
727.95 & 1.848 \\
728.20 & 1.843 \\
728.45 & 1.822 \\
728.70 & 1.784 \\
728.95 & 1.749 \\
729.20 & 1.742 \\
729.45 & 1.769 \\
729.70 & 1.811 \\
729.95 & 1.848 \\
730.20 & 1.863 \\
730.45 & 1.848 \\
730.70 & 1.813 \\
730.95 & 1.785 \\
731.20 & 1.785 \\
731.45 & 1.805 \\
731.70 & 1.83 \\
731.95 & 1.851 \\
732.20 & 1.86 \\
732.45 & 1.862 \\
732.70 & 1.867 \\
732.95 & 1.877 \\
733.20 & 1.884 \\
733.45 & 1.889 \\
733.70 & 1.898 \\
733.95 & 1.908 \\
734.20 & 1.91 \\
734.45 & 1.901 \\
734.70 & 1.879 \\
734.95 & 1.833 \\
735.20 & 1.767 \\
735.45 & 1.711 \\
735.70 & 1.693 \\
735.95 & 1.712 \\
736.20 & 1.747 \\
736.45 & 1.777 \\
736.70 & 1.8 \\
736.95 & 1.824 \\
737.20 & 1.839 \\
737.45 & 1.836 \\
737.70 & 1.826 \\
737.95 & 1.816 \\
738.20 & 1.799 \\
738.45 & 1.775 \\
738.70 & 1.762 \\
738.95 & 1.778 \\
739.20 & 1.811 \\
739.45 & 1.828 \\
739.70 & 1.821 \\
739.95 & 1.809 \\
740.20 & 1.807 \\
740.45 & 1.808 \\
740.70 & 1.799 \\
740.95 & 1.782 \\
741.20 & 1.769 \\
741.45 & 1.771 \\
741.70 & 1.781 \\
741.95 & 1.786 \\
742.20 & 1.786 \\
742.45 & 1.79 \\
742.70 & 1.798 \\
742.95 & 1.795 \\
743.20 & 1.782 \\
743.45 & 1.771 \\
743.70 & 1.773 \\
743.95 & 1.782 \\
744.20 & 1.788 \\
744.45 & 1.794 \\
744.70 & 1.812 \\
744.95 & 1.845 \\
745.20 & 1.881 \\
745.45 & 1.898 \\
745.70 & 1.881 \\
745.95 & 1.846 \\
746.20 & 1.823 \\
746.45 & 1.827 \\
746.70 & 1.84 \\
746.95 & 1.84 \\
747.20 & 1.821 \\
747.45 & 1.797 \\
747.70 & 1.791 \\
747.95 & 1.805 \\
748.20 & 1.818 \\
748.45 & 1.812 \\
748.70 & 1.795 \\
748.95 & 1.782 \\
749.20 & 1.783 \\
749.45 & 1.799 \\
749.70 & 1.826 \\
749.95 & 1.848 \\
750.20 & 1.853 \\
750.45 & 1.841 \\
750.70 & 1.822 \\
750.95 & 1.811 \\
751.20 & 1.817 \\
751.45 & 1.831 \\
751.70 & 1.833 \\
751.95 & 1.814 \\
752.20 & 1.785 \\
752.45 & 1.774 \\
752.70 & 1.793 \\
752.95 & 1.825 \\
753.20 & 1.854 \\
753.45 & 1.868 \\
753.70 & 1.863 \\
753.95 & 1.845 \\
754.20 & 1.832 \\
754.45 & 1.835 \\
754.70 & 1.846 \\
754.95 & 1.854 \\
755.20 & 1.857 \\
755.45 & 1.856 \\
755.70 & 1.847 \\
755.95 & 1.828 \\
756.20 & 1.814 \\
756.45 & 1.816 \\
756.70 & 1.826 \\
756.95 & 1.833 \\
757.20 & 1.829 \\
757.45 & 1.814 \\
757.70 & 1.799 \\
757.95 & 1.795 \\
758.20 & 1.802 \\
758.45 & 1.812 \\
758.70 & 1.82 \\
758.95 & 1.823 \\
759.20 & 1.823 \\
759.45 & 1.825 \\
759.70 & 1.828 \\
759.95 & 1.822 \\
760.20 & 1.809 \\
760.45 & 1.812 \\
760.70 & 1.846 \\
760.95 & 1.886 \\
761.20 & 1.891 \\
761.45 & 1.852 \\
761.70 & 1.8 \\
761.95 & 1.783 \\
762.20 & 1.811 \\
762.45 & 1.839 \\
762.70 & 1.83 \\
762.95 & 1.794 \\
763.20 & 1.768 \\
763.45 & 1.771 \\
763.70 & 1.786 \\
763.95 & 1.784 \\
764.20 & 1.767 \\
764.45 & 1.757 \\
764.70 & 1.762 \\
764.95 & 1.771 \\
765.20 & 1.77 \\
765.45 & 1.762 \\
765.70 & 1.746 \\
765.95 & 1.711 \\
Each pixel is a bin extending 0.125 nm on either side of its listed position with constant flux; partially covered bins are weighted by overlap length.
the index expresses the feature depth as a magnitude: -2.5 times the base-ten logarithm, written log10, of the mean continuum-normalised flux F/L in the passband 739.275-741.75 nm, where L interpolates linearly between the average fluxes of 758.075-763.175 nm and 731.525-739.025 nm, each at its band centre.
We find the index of 0.02 mag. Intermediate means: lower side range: 1.82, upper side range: 1.82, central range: 1.8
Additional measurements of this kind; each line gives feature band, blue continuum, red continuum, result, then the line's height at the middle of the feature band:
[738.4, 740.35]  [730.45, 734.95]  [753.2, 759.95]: 0.03 mag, 1.85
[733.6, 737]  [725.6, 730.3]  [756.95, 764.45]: 0.00 mag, 1.82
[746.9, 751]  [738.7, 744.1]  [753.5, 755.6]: 0.01 mag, 1.82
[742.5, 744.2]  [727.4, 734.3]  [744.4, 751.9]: 0.03 mag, 1.83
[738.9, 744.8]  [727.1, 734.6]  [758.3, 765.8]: 0.02 mag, 1.83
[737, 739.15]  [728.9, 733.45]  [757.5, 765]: 0.01 mag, 1.82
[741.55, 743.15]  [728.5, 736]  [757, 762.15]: 0.02 mag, 1.82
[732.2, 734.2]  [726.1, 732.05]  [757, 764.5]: -0.04 mag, 1.82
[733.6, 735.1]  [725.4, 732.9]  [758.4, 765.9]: -0.04 mag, 1.82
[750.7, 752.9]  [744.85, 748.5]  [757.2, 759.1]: 0.01 mag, 1.82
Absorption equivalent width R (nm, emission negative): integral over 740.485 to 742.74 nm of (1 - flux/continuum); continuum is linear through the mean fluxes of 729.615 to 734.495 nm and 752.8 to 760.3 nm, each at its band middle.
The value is 0.07 nm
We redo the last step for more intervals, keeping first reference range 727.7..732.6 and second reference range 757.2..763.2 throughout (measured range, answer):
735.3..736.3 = 0.056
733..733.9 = -0.036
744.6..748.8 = -0.027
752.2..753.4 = 0.005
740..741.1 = 0.012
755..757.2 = -0.017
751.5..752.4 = 0.006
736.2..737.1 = 0.012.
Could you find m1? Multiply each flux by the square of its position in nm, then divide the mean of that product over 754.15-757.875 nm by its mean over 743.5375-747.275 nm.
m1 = 1.03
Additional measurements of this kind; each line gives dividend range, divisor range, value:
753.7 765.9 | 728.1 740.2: 1.07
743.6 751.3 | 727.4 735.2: 1.03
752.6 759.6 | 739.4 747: 1.05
